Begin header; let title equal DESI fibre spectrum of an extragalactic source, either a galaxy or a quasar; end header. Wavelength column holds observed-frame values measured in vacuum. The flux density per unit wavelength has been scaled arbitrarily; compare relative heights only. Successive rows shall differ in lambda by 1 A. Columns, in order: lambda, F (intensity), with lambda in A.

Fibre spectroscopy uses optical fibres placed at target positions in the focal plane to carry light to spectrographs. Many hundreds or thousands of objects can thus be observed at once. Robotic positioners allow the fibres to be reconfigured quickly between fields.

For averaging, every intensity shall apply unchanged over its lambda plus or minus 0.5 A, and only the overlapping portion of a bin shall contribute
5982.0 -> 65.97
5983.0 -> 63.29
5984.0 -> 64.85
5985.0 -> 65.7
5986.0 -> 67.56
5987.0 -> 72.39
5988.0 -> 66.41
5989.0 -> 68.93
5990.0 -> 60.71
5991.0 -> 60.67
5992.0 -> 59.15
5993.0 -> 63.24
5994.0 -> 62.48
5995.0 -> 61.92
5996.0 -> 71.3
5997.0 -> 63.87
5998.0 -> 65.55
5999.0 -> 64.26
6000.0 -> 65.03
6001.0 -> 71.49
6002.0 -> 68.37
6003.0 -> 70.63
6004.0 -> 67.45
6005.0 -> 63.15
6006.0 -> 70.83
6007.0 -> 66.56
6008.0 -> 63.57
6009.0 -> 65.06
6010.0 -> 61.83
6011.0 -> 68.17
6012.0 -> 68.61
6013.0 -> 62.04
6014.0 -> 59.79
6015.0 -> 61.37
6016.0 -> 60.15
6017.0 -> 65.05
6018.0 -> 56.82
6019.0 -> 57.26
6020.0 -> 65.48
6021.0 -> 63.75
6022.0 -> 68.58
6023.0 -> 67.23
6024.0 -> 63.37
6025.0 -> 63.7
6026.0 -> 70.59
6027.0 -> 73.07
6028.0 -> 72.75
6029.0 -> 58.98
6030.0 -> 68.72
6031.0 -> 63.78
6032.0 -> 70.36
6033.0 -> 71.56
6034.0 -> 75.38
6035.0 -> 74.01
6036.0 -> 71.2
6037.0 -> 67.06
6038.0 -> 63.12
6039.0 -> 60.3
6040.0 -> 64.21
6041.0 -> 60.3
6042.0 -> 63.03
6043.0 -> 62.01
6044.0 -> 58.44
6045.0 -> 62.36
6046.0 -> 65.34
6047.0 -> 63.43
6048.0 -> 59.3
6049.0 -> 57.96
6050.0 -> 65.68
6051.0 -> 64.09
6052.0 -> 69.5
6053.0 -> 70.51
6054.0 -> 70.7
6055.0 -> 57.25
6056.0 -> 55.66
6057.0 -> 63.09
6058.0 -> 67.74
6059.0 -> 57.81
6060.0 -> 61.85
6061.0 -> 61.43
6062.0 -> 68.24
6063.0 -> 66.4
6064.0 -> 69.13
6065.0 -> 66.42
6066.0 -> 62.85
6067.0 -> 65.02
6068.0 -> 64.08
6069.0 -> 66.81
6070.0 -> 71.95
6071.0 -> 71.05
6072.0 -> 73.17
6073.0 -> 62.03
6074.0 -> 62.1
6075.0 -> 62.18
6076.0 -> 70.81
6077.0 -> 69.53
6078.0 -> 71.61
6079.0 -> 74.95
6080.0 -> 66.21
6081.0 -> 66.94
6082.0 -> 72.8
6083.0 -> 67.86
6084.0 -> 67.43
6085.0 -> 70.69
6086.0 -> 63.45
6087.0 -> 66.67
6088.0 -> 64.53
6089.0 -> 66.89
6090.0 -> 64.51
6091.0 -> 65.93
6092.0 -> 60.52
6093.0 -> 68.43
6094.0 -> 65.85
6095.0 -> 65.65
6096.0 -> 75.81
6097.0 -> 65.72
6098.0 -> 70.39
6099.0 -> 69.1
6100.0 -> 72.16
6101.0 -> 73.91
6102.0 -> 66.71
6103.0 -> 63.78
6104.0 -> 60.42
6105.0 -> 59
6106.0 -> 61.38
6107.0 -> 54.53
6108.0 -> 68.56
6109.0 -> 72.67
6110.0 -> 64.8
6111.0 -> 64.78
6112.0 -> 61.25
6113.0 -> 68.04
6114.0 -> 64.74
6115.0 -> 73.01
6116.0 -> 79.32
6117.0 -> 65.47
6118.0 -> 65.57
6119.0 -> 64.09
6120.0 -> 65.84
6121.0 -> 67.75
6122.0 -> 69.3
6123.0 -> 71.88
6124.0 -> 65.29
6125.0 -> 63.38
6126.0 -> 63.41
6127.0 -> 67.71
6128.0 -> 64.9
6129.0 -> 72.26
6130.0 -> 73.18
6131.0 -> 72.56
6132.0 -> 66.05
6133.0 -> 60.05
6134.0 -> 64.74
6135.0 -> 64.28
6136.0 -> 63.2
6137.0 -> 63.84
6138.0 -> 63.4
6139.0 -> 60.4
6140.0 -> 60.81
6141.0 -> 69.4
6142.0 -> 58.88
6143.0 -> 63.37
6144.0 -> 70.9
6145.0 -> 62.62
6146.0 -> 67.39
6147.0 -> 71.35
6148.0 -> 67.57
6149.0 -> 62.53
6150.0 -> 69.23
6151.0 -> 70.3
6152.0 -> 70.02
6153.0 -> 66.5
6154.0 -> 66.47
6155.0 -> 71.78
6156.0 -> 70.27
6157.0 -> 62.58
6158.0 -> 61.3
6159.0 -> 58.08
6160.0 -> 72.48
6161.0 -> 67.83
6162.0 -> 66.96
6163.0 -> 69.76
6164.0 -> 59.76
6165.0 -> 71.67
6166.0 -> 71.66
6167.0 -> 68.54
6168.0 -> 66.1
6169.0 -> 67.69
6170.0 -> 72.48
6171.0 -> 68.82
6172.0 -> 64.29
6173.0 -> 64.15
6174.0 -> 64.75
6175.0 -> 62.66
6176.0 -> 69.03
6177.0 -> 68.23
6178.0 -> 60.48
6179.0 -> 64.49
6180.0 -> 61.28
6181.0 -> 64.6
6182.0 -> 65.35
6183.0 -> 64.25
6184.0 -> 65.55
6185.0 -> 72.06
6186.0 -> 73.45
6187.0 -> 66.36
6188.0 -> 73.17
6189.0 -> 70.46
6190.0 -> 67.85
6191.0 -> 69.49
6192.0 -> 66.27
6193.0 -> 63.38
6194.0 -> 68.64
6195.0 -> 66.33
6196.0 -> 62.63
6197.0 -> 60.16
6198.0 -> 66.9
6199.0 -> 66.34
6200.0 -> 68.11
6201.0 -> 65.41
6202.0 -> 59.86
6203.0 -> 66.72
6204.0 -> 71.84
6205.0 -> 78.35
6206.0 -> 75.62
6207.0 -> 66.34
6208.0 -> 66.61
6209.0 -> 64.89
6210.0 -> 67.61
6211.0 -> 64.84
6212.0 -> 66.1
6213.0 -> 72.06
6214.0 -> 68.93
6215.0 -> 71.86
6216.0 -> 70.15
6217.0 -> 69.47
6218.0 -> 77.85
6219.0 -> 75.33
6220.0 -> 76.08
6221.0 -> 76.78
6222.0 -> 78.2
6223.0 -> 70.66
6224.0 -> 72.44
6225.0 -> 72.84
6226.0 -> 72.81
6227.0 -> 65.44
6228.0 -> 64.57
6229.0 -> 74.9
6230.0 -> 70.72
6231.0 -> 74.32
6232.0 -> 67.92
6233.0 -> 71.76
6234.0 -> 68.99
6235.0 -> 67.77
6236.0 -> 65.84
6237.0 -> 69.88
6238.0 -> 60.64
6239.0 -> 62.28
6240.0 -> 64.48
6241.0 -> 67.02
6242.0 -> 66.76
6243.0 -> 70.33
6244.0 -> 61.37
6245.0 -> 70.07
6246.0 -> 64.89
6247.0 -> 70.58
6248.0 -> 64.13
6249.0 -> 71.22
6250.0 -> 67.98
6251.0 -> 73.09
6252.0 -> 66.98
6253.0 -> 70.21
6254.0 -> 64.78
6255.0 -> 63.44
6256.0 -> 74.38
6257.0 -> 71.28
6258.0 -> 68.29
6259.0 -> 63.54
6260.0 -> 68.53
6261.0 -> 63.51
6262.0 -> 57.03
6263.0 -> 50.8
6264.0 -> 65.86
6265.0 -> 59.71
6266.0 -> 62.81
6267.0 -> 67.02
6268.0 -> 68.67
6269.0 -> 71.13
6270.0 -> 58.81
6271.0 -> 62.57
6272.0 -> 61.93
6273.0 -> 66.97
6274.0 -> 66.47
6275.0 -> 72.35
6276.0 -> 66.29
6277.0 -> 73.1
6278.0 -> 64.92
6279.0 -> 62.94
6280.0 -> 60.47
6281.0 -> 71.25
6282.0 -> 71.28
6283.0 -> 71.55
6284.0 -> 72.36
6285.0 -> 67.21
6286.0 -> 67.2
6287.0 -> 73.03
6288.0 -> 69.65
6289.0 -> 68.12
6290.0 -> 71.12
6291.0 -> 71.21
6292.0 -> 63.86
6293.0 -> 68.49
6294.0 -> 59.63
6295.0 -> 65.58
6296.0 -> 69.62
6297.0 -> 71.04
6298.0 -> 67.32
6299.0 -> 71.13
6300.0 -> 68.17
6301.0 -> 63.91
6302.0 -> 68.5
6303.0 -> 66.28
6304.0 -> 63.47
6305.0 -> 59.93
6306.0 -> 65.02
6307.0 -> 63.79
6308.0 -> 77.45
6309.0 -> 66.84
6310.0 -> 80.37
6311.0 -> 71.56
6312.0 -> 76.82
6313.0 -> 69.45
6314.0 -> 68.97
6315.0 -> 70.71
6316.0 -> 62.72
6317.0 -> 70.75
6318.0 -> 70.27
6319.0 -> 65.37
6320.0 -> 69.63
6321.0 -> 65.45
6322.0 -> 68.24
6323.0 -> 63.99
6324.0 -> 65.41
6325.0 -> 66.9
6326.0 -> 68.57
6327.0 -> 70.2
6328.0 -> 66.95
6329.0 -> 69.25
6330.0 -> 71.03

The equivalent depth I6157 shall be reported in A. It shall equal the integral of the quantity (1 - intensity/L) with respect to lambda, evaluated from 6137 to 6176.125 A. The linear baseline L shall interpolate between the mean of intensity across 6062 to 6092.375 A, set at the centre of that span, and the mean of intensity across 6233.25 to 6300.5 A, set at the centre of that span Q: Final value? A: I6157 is 0.36 A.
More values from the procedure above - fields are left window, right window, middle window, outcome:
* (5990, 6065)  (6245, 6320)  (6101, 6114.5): 0.3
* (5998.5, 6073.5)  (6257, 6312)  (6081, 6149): -0.6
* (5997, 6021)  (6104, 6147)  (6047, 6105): -0.8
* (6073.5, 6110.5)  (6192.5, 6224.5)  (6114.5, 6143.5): 0.6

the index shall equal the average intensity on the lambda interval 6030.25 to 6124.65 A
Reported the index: 66.2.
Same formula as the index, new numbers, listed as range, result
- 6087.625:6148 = 66.3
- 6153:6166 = 66.8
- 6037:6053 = 63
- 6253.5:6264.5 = 64.7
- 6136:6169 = 66.3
